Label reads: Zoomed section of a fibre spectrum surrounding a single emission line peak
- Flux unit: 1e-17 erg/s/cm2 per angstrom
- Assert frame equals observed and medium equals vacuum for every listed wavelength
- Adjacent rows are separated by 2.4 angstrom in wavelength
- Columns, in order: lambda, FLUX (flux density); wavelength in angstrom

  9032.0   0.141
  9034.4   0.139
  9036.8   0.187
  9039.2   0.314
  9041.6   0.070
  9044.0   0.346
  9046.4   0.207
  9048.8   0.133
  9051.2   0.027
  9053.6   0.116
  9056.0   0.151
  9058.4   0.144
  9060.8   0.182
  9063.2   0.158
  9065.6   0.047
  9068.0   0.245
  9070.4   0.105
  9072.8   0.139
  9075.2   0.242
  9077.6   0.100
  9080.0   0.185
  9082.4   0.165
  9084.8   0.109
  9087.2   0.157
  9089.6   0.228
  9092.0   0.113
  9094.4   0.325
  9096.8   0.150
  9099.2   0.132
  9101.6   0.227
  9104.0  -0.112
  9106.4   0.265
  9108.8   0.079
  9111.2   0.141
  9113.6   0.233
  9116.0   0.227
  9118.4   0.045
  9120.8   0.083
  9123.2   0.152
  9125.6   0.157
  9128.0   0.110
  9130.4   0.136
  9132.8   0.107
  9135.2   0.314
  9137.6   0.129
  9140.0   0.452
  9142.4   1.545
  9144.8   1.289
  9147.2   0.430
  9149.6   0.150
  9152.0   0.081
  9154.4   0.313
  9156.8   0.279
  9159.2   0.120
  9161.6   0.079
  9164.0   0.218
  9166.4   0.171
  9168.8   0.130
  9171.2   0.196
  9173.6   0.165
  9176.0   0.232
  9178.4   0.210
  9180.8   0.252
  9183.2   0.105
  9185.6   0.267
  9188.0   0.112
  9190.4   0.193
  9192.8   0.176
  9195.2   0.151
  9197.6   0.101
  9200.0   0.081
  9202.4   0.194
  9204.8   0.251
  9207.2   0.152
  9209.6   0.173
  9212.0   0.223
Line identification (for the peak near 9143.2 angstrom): H-beta 4861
